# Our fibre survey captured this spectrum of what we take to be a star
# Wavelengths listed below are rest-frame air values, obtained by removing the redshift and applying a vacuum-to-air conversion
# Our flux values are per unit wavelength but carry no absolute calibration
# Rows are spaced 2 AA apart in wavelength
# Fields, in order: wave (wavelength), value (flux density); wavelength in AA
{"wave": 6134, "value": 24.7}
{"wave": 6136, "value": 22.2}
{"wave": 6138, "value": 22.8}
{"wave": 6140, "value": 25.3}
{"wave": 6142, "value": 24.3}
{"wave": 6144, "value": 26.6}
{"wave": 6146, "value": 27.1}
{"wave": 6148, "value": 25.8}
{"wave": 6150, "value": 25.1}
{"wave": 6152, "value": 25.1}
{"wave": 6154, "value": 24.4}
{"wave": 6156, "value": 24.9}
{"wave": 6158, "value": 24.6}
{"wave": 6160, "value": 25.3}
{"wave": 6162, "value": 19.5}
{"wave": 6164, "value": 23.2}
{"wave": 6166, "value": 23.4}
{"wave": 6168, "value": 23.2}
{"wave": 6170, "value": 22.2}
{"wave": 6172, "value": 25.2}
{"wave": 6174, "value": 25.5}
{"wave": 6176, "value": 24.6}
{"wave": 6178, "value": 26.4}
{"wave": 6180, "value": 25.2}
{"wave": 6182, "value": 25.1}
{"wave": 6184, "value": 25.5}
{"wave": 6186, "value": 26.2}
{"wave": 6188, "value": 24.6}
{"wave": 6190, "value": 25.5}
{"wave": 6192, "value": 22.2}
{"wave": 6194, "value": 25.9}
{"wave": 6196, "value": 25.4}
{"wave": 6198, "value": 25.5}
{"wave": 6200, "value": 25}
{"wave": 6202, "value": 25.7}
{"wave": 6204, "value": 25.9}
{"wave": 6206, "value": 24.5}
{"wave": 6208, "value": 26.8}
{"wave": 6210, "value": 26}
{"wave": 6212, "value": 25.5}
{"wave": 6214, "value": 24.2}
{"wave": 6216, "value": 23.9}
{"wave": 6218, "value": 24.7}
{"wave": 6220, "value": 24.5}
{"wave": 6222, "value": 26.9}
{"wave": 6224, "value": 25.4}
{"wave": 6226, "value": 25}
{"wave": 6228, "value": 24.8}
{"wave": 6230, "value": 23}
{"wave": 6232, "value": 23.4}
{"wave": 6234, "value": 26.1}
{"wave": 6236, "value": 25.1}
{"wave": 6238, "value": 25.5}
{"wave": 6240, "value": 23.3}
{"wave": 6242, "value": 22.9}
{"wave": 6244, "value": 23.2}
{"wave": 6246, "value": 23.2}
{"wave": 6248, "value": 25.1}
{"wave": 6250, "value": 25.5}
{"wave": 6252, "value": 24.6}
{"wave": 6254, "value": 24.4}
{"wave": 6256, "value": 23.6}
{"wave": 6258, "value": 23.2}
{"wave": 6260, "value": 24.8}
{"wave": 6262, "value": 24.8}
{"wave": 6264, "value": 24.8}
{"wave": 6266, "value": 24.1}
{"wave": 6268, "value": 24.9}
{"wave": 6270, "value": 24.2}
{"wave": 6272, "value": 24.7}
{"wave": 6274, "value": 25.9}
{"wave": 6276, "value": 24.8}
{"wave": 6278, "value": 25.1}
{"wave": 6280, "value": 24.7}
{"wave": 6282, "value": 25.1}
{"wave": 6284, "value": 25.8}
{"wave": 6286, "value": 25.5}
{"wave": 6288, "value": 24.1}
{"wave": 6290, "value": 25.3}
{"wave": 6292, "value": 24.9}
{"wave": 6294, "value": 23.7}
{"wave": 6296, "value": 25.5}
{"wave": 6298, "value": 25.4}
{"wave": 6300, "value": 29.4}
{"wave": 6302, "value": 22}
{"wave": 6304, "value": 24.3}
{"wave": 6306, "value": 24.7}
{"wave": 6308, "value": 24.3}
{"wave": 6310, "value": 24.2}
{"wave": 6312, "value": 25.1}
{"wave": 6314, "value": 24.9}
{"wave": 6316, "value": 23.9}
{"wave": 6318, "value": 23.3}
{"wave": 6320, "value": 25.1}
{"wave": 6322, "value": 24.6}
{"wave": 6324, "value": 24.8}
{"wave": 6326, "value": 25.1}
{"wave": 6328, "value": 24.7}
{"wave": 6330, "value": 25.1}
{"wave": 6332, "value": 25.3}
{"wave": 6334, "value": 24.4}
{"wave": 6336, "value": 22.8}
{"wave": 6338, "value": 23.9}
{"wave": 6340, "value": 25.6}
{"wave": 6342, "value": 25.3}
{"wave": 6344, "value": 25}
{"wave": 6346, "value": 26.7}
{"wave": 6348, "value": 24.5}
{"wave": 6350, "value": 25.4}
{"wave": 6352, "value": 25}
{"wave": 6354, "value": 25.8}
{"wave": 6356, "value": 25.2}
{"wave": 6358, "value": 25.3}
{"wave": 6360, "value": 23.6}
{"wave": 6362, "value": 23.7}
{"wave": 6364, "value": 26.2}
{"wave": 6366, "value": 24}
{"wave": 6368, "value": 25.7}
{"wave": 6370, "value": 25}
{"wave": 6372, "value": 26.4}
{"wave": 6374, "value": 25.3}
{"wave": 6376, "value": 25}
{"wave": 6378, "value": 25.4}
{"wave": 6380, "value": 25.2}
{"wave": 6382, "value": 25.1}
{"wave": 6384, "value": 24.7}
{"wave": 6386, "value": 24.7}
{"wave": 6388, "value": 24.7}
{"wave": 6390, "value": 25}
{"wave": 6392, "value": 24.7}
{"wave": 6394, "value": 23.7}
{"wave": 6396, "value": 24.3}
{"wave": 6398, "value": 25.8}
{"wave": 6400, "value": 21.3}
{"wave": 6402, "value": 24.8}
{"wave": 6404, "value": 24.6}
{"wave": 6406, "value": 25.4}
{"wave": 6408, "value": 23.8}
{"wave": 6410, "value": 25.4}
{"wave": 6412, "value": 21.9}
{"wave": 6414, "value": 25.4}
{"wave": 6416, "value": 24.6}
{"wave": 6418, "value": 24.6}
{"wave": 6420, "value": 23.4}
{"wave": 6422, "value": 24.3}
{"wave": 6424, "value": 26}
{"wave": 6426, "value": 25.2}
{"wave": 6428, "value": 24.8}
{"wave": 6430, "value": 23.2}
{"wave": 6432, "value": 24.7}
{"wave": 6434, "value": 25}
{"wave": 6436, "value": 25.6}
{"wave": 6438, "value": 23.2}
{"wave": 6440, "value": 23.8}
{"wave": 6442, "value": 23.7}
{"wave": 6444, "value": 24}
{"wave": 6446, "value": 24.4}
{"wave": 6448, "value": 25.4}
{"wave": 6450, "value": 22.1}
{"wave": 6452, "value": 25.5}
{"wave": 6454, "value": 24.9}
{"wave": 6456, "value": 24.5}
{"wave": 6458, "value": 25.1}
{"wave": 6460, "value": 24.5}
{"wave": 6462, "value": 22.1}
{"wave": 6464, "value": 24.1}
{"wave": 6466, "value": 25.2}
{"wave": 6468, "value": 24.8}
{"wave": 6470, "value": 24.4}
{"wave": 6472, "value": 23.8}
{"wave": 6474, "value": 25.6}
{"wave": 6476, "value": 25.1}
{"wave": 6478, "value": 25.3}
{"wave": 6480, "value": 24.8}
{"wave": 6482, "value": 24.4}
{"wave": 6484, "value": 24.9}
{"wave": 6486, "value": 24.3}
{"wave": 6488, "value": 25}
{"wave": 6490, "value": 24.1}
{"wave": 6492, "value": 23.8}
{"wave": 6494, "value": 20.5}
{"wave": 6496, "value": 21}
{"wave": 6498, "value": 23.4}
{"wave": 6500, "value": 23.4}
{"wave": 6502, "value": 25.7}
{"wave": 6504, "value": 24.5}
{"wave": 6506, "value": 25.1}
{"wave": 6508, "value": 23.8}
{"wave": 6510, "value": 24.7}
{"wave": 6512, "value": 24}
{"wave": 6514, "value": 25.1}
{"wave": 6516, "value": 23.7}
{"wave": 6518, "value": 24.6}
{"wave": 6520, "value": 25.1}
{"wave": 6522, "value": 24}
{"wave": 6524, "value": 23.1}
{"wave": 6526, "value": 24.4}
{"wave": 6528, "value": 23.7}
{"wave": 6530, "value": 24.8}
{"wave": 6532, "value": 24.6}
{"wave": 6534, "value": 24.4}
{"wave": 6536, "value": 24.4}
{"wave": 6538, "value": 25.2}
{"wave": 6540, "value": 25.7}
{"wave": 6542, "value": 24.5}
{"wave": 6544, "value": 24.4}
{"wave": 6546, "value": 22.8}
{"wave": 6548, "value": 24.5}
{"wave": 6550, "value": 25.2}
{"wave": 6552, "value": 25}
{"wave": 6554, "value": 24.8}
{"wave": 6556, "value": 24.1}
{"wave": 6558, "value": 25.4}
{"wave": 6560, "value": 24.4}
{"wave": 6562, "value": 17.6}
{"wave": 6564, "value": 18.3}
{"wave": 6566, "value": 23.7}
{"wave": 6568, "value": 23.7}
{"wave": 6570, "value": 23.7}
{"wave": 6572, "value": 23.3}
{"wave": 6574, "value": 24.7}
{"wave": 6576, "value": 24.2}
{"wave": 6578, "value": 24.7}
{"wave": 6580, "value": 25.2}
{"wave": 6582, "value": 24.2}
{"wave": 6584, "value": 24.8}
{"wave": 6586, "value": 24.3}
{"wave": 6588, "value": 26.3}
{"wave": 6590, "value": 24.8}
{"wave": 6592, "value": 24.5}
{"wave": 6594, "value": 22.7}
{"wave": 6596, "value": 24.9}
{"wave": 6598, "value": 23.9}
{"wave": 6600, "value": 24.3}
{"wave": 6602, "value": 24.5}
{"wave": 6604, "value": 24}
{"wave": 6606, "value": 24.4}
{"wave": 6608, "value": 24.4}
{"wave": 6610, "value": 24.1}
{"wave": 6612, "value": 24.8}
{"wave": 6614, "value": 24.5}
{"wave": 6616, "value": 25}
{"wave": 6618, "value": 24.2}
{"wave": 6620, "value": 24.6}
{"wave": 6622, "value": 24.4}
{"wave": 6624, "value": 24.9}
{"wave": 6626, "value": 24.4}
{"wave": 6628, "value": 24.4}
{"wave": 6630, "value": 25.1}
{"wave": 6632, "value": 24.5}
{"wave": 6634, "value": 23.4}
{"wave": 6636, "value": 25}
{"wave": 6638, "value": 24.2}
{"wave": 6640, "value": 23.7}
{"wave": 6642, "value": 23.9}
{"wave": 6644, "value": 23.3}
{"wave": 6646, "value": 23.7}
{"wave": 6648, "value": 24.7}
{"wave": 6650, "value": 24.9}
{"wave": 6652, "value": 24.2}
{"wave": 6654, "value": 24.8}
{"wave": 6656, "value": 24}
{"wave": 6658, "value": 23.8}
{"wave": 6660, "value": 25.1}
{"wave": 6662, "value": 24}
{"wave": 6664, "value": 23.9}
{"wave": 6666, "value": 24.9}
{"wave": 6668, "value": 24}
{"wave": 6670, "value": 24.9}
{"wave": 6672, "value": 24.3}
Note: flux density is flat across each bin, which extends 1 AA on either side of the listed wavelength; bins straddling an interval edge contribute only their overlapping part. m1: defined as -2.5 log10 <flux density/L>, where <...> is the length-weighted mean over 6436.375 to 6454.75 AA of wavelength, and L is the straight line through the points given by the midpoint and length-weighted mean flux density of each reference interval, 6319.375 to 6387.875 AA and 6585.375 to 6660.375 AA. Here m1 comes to 0.03 mag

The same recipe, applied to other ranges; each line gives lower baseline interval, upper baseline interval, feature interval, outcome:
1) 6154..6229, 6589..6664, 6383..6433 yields 0.005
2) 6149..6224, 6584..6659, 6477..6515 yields 0.018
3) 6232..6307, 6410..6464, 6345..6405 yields -0.019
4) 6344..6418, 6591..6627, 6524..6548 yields 0.005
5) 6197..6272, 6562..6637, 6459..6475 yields 0.002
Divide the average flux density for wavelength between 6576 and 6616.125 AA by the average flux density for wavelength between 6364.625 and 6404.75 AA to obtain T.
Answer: 1.0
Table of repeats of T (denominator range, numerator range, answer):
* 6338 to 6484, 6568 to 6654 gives 0.99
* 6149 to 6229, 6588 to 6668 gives 0.98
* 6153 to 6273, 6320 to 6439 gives 1.01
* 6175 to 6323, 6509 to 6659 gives 0.98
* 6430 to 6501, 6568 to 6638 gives 1.01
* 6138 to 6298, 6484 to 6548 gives 0.98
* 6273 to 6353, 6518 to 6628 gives 0.97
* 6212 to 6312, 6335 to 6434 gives 1.00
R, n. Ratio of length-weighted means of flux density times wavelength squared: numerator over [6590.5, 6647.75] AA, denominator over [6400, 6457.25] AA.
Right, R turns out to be 1.06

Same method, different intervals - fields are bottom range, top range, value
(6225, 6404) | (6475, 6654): 1.06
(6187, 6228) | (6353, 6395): 1.05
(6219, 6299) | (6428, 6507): 1.05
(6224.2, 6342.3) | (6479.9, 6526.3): 1.05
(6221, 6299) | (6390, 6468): 1.04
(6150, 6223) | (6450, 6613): 1.09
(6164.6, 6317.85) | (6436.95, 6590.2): 1.06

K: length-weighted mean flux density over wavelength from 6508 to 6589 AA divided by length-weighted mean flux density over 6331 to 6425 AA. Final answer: 1.0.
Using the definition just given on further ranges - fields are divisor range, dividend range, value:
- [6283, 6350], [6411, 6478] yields 0.98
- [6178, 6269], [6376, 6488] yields 0.99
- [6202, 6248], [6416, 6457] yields 0.99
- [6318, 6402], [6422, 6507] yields 0.98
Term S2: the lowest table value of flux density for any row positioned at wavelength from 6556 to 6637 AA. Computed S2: 17.6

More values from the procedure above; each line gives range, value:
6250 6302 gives 22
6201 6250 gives 22.9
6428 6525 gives 20.5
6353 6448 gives 21.3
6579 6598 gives 22.7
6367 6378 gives 25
